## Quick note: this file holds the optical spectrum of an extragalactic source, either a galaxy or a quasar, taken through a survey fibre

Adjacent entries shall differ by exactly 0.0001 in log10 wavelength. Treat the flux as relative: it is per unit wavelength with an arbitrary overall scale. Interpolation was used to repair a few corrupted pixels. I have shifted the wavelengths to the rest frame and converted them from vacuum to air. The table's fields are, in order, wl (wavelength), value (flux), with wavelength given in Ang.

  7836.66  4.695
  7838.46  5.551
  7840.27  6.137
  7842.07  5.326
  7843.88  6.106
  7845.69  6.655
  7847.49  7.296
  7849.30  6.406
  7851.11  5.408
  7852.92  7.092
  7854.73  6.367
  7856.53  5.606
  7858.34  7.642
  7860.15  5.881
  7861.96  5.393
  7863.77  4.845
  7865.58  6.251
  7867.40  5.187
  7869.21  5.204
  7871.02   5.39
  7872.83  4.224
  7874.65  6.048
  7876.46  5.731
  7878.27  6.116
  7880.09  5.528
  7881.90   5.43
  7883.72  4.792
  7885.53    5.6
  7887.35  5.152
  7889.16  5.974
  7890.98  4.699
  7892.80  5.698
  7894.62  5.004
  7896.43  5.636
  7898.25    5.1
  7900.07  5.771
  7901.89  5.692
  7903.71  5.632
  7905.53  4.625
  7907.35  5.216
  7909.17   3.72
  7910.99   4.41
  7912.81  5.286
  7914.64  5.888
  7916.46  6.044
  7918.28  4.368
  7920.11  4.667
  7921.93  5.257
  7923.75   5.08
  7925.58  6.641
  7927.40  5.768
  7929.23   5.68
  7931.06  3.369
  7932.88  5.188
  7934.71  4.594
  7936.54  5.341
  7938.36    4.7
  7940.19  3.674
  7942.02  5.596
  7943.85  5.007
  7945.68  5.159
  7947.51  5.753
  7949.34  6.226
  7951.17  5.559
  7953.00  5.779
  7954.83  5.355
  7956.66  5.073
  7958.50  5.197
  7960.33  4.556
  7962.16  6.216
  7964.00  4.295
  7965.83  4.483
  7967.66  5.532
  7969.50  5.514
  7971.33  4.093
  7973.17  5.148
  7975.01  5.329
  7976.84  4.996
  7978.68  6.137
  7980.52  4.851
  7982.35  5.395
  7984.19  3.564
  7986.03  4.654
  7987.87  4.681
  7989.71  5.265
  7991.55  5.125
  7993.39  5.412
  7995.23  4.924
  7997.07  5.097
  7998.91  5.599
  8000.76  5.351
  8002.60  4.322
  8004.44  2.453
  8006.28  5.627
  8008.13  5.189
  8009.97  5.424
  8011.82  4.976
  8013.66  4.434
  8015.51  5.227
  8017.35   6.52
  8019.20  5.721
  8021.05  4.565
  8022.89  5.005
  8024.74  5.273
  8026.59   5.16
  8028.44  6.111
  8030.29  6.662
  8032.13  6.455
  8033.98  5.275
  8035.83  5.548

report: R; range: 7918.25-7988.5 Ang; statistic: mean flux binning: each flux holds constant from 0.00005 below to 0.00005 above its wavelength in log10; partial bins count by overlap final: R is 5.1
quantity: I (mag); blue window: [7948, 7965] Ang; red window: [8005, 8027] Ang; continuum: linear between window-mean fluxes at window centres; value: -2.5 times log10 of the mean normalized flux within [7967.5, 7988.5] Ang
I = 0.07 mag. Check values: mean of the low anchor 5.37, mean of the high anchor 5.22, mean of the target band 4.97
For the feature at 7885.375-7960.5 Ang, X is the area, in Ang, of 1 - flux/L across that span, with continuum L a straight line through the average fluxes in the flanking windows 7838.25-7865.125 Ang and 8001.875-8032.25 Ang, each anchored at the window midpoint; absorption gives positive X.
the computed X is 6.88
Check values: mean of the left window 6.13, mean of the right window 5.22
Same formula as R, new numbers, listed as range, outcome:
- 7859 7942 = 5.24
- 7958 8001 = 5.05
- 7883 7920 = 5.21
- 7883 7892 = 5.26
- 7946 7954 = 5.78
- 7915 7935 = 5.19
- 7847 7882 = 5.84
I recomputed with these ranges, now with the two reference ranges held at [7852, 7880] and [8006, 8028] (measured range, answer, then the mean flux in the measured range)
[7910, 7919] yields 0.08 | 5.2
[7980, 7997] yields 0.10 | 4.89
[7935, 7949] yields 0.10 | 5.06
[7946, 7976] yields 0.04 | 5.25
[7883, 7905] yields 0.06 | 5.39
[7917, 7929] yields 0.05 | 5.34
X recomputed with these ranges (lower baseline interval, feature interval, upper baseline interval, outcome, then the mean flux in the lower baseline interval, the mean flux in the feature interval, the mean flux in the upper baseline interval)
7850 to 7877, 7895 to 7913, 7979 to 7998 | 1.3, 5.76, 5.1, 4.94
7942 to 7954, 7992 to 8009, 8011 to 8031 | 1.8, 5.58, 4.89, 5.41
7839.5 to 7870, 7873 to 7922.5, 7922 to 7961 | 3.1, 6.05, 5.28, 5.21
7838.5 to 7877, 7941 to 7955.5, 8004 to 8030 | -0.1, 5.91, 5.54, 5.21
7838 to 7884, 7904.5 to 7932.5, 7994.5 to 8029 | 2.4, 5.85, 5.07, 5.09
